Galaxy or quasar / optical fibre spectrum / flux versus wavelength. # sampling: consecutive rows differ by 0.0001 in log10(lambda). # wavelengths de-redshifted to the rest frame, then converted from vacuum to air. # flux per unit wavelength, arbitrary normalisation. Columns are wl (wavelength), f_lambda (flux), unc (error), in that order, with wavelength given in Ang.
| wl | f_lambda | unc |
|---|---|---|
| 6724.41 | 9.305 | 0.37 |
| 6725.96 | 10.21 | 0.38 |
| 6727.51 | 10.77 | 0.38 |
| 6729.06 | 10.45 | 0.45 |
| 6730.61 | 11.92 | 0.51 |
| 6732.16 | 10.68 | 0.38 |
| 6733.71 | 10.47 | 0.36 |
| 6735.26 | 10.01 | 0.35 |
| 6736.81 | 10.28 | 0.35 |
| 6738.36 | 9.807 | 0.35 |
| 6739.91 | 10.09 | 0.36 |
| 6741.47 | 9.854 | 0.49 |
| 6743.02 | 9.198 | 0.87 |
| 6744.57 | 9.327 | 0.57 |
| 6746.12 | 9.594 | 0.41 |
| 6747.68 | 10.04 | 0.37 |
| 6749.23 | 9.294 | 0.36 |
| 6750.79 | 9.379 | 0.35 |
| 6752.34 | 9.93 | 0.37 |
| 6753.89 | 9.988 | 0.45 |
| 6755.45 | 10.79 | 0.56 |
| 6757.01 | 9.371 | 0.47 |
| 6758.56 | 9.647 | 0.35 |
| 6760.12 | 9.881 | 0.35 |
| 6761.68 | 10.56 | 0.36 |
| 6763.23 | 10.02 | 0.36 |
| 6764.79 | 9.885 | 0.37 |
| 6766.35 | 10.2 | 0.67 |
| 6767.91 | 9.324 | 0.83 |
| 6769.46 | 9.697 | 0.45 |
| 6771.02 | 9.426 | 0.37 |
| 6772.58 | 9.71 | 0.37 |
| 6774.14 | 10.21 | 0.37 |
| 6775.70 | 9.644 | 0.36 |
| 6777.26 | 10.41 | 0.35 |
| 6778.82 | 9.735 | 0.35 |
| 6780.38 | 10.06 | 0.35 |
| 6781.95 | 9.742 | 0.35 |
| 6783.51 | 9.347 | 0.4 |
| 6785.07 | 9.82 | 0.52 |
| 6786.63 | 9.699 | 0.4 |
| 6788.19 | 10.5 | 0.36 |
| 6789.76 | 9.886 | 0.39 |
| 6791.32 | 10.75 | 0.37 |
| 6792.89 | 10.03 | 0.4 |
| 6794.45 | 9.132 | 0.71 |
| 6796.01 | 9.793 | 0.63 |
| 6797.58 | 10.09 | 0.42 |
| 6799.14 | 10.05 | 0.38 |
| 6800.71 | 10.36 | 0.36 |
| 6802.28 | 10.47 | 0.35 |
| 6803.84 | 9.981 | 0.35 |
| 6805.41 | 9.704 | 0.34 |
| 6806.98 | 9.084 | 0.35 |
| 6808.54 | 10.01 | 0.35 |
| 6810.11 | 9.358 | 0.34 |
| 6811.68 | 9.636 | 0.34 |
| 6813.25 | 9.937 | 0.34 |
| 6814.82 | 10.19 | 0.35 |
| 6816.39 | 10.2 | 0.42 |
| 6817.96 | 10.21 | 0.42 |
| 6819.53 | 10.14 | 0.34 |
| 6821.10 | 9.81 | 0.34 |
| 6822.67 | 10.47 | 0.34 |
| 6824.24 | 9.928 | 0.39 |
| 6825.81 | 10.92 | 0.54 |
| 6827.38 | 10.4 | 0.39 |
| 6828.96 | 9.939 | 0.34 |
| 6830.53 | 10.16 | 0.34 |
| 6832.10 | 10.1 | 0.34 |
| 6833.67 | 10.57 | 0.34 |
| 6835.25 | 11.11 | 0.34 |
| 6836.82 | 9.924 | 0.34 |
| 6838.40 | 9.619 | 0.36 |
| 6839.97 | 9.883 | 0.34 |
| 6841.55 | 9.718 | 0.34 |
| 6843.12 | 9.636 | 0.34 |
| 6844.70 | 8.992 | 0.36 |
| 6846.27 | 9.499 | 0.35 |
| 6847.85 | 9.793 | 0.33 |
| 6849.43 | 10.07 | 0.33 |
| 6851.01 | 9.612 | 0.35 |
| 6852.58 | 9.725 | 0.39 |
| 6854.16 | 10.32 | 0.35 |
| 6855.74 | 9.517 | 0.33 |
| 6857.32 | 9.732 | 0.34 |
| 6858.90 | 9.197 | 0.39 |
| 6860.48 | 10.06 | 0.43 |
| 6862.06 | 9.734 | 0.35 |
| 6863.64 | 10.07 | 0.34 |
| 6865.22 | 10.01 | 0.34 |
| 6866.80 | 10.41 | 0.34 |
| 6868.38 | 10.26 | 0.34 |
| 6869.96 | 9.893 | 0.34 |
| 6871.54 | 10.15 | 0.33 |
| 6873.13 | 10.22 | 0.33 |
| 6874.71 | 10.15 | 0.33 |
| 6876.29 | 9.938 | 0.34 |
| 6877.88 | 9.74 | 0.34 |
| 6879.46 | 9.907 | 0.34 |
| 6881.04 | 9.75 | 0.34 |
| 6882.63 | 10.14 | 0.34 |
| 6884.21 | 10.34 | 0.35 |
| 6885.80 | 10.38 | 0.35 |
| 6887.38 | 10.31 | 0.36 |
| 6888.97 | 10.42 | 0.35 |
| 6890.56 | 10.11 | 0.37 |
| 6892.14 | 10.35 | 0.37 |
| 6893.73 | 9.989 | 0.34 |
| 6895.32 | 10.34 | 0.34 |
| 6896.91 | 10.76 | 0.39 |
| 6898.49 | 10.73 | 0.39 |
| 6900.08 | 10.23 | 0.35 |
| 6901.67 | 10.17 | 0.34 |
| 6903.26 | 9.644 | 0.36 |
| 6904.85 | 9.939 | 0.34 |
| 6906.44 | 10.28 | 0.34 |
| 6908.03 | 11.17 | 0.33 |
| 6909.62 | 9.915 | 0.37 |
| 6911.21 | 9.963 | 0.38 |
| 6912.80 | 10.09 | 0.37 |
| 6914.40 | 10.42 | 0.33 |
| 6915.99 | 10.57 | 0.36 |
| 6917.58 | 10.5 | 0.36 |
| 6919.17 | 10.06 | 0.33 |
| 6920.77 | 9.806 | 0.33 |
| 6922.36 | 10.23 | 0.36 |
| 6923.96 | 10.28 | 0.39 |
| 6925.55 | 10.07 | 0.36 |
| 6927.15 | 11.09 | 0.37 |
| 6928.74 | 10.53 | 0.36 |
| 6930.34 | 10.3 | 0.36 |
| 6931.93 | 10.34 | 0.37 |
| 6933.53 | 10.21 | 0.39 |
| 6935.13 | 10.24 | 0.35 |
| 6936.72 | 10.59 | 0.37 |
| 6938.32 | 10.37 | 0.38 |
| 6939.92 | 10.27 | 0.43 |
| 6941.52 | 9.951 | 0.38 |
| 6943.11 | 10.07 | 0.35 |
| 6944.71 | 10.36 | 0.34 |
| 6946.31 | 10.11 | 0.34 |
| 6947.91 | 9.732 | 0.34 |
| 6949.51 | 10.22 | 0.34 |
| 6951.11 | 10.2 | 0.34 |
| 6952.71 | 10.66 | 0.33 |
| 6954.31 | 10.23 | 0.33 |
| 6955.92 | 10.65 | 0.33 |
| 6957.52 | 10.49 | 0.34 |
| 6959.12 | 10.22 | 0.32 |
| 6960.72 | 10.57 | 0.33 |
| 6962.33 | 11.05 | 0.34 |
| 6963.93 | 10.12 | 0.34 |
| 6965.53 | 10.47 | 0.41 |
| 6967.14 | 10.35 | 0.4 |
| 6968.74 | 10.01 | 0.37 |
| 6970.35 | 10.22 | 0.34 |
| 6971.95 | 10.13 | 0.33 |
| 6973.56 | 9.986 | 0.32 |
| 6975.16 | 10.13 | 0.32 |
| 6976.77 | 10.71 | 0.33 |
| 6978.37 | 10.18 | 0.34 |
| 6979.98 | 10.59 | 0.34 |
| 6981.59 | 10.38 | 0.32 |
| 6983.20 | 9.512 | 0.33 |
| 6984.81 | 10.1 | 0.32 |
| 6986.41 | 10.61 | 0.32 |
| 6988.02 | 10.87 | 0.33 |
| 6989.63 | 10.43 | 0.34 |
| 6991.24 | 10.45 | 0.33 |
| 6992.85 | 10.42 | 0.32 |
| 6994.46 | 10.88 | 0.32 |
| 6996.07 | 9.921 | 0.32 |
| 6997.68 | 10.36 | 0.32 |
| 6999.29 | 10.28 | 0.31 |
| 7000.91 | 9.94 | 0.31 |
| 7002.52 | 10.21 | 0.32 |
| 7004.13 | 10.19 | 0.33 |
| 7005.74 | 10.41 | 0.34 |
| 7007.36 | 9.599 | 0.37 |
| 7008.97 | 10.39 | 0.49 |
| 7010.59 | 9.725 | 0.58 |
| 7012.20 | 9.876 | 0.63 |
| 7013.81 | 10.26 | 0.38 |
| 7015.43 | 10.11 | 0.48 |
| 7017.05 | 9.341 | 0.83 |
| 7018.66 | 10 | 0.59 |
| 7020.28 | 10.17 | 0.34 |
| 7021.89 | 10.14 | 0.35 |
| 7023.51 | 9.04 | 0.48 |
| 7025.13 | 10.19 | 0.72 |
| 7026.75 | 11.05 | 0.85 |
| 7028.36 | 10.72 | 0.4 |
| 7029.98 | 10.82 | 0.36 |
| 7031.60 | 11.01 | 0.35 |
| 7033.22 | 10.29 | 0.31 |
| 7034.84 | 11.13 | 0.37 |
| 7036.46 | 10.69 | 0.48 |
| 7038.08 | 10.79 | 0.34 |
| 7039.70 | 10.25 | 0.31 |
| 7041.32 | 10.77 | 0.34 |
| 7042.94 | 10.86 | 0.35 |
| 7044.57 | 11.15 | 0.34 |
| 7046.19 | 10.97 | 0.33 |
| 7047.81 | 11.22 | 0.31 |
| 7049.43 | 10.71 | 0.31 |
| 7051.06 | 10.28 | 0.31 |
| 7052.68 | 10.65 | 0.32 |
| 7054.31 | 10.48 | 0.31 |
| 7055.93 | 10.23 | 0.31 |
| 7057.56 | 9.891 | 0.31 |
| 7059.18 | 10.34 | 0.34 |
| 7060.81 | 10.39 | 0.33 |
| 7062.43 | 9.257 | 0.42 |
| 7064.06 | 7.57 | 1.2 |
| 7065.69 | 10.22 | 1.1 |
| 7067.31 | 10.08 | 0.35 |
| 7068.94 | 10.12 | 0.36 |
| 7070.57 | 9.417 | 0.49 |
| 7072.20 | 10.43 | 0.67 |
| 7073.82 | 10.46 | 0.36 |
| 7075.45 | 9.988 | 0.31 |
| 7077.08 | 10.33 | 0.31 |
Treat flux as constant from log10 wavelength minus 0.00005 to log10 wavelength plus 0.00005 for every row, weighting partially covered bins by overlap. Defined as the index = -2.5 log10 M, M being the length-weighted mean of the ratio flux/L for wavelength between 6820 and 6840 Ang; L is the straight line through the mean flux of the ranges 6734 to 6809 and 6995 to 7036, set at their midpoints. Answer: -0.03 mag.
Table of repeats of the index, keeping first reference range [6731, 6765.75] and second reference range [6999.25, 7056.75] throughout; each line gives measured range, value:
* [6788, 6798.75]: 0.00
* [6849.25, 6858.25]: 0.03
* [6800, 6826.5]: 0.00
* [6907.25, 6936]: -0.01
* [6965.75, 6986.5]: 0.01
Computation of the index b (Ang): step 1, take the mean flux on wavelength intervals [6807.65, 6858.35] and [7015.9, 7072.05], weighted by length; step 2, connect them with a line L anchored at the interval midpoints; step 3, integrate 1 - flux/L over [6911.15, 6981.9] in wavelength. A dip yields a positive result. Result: -1.1 Ang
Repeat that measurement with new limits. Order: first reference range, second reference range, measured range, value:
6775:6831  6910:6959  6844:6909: 0.6 Ang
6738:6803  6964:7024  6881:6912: -0.7 Ang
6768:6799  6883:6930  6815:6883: 0.7 Ang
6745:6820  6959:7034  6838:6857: 0.6 Ang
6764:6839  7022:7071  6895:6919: -0.4 Ang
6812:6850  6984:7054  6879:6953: -0.4 Ang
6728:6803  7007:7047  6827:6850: 0.3 Ang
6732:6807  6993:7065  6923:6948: -0.4 Ang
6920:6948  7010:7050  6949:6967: -0.2 Ang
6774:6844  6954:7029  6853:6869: 0.2 Ang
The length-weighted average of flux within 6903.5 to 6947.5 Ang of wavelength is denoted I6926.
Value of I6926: 10.3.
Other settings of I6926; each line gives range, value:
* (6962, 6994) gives 10.3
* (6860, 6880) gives 10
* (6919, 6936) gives 10.3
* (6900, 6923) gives 10.2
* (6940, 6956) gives 10.2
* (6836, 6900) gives 9.99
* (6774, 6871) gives 9.95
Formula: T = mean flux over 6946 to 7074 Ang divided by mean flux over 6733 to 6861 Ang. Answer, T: 1.04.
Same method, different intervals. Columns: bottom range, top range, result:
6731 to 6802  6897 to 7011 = 1.04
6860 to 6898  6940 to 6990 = 1.01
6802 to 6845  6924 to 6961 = 1.03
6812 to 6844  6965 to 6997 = 1.02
